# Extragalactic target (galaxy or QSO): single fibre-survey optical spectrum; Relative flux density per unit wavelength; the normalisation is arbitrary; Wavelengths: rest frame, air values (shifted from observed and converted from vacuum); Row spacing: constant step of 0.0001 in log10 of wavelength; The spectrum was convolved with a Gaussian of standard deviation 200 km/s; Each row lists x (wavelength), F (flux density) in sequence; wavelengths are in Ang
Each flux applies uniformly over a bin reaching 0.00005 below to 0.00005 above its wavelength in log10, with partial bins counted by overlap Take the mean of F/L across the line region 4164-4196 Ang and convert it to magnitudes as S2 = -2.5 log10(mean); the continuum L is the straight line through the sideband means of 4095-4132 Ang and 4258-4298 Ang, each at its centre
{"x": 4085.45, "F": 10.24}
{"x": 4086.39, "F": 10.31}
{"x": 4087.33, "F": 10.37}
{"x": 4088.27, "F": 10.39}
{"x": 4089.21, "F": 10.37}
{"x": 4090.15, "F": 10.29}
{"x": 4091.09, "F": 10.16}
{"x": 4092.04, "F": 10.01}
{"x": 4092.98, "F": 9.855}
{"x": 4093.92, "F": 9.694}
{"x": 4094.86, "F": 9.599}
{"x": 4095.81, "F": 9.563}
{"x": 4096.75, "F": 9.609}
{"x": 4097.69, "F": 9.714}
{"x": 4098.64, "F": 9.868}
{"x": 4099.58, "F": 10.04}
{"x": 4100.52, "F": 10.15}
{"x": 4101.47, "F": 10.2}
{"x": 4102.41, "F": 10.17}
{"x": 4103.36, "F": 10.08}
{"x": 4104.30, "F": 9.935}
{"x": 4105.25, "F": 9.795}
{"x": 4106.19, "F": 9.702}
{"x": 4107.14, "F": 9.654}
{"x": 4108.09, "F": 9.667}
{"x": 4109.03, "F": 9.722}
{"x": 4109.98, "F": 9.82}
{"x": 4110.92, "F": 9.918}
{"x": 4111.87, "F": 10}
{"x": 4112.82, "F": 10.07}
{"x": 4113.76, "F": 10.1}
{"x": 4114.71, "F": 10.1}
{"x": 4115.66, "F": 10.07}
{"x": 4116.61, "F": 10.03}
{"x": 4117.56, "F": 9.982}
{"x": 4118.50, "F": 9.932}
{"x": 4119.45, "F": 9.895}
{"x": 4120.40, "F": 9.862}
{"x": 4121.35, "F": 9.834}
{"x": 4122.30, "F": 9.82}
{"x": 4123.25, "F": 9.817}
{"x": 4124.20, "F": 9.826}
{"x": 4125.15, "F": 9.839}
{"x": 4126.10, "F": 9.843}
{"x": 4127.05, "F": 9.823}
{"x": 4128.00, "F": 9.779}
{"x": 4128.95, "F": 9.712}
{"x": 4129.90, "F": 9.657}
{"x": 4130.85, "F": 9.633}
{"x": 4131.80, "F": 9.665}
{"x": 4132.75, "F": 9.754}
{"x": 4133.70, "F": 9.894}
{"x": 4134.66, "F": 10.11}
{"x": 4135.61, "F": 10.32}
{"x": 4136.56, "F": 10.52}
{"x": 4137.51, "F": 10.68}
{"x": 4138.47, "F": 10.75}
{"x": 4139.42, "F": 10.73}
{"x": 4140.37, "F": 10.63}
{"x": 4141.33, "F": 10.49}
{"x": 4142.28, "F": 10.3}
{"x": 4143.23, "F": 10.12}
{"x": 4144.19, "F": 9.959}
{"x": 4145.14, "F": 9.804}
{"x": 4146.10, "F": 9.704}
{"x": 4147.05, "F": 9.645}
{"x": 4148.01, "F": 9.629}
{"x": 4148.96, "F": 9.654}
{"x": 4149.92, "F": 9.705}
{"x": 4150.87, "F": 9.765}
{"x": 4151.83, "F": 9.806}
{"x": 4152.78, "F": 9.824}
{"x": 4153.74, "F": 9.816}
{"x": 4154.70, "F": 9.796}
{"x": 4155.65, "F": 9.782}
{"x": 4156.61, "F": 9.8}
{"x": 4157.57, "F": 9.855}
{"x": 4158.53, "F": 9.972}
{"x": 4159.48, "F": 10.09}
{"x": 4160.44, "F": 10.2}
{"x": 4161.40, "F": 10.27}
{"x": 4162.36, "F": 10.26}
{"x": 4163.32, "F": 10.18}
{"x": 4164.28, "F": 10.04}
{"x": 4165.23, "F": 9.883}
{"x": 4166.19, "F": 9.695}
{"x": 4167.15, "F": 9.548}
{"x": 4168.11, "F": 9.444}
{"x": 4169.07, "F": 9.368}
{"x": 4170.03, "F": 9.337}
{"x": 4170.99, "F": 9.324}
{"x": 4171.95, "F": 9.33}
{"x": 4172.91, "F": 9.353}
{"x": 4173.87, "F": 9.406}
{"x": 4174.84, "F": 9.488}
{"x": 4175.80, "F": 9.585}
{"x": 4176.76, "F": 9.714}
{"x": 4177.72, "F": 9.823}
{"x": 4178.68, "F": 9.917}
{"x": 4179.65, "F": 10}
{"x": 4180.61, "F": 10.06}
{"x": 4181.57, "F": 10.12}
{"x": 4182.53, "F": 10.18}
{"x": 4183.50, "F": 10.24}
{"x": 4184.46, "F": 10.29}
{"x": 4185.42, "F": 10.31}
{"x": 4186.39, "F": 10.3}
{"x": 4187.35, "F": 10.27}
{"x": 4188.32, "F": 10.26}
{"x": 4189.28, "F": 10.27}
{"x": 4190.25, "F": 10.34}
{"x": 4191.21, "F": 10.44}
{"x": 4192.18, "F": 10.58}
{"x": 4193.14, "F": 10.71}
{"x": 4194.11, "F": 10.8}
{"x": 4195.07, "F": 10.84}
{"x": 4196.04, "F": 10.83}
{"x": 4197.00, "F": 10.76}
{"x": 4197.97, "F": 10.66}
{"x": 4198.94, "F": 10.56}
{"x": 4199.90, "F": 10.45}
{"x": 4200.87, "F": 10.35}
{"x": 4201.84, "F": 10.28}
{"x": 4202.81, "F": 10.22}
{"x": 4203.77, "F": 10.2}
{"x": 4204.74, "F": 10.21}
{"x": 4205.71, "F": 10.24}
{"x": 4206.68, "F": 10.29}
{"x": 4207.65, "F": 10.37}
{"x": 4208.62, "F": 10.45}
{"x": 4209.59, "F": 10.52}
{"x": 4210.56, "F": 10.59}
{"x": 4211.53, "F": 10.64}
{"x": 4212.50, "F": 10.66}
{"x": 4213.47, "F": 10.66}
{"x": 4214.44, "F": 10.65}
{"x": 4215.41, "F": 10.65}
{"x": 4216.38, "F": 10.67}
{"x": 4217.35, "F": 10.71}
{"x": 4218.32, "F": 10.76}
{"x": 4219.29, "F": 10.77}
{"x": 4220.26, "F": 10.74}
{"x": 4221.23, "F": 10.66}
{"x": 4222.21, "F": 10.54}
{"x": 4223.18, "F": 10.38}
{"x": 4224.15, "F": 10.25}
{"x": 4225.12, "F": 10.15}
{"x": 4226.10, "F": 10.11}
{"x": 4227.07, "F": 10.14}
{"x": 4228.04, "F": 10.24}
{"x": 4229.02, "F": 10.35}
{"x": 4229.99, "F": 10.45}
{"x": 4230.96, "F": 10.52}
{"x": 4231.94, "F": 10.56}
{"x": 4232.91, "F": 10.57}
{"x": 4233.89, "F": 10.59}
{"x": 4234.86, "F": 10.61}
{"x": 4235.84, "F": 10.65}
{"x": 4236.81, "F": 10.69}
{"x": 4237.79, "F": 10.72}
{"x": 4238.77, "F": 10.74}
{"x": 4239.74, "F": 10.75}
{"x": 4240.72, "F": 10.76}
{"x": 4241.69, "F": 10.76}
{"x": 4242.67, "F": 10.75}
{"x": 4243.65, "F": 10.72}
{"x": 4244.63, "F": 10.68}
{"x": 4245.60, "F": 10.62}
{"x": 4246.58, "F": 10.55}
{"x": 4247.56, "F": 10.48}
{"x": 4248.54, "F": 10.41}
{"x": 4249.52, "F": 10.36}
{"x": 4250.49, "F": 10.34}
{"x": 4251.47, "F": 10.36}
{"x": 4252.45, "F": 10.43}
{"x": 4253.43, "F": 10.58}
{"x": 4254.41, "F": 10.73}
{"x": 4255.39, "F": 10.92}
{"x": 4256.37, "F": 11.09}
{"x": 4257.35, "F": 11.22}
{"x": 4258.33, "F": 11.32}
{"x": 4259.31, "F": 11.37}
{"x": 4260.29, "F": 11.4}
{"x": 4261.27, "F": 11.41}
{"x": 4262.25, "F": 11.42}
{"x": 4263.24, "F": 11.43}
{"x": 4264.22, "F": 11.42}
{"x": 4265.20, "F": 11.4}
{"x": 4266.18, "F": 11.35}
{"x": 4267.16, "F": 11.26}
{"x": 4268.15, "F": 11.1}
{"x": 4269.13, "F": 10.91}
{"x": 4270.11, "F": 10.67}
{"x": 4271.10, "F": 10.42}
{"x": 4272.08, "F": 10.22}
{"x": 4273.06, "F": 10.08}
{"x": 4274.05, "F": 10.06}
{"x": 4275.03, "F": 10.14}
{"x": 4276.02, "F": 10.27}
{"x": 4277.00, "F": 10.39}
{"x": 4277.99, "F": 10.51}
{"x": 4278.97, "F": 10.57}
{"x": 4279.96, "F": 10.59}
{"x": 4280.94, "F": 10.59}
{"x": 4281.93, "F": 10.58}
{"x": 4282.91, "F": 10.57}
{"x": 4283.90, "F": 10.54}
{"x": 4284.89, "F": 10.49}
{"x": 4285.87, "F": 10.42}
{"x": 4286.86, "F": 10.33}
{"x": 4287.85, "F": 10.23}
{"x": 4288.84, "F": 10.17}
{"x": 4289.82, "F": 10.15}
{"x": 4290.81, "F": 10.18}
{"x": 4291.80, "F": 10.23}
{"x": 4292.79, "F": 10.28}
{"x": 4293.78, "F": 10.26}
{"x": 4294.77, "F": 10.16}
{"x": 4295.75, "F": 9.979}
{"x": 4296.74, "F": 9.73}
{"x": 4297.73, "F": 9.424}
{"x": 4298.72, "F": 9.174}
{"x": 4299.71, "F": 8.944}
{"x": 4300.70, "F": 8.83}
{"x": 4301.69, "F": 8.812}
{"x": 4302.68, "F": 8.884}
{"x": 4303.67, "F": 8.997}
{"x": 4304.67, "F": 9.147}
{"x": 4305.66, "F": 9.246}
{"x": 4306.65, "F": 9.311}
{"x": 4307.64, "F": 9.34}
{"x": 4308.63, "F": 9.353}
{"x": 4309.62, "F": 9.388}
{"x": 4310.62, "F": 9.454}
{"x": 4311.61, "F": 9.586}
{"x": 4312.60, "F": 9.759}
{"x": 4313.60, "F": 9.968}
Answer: 0.02 mag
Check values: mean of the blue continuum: 9.87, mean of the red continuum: 10.6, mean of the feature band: 9.99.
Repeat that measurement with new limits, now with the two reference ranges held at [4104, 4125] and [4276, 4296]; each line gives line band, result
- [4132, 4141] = -0.04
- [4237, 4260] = -0.05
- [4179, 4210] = -0.03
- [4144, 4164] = 0.01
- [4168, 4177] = 0.07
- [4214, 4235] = -0.03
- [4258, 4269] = -0.10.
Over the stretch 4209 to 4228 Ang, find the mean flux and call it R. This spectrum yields 10.5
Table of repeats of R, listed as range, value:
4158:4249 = 10.3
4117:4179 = 9.88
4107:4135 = 9.86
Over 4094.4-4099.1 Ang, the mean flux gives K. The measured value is 9.66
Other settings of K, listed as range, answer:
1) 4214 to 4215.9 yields 10.7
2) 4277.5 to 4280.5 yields 10.6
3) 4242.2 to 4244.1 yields 10.7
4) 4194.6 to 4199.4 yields 10.7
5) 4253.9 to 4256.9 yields 10.9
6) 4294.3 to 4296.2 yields 10.1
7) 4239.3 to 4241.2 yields 10.7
